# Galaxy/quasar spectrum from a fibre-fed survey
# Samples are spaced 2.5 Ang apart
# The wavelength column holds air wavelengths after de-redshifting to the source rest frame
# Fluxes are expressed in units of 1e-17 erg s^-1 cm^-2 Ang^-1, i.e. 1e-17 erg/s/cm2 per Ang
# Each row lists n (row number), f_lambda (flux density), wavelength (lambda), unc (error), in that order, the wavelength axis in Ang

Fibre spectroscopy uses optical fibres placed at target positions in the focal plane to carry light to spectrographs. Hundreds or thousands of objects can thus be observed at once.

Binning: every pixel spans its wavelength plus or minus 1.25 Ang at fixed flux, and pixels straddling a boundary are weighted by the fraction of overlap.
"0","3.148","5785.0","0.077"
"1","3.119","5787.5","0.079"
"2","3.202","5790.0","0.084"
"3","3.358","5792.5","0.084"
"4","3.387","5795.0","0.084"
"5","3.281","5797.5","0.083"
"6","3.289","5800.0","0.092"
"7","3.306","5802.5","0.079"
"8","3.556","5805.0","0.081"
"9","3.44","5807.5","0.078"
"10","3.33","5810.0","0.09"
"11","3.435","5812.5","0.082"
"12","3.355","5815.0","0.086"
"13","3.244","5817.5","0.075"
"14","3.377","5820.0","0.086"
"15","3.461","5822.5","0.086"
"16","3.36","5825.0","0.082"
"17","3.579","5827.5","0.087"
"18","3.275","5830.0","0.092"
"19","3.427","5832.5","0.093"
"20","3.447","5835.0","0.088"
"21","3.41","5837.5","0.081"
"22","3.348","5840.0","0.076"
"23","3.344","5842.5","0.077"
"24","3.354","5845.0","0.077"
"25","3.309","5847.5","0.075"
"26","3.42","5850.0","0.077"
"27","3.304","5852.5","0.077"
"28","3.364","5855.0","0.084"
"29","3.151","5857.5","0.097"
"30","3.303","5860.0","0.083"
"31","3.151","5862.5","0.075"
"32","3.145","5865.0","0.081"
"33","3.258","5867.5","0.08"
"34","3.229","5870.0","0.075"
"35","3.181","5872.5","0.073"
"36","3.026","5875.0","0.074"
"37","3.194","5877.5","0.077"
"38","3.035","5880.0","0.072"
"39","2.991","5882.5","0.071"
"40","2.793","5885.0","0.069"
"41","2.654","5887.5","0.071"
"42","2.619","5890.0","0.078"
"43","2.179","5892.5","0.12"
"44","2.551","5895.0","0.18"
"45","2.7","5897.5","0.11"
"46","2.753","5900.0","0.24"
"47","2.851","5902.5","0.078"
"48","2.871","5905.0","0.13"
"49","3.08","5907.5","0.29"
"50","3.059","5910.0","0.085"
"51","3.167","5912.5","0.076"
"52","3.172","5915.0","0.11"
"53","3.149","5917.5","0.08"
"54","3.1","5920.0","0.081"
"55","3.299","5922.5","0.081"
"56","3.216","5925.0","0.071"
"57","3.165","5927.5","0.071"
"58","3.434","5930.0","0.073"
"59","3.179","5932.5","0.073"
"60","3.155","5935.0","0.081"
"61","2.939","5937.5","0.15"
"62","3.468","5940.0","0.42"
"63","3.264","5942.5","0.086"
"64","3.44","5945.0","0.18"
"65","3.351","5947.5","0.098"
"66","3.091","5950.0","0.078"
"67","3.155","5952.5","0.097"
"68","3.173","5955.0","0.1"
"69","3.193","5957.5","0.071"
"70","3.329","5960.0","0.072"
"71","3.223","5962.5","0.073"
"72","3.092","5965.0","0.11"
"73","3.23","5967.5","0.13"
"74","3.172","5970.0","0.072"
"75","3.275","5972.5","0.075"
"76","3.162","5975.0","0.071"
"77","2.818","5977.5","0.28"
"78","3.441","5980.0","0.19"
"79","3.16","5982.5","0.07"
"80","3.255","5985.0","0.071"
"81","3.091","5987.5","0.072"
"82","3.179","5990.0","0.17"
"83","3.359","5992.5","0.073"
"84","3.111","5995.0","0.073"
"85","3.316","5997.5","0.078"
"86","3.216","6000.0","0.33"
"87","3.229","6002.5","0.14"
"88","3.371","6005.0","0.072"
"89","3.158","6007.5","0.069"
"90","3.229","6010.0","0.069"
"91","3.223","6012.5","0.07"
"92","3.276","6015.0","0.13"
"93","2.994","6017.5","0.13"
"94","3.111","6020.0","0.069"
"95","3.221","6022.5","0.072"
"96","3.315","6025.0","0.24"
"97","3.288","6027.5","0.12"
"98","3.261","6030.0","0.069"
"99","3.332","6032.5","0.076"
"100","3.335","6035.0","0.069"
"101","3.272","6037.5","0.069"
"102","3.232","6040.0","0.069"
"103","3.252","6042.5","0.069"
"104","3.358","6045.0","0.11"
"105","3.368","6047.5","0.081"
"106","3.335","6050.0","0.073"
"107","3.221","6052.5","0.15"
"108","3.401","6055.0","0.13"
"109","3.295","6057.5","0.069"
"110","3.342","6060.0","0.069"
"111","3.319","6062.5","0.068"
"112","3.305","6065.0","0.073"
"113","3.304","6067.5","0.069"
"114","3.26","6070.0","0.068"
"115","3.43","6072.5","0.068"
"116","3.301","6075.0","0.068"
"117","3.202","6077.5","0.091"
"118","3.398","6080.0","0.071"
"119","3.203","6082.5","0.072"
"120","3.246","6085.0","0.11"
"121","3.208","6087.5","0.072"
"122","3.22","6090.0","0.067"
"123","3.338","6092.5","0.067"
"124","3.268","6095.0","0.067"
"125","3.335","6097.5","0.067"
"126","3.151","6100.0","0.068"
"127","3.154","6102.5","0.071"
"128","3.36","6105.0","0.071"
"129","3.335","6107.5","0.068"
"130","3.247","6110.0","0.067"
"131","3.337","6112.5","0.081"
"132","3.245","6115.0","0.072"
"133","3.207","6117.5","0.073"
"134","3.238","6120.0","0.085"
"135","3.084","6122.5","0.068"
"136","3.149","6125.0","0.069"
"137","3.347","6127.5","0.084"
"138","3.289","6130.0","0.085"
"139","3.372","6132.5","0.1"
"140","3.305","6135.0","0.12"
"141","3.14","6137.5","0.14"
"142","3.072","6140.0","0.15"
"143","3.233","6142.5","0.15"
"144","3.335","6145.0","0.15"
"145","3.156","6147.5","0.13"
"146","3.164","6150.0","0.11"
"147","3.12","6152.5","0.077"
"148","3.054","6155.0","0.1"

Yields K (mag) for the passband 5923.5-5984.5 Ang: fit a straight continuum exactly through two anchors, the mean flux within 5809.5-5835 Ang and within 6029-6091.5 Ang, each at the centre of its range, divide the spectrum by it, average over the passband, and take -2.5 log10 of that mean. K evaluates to 0.04 mag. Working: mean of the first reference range 3.39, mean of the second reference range 3.3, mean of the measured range 3.21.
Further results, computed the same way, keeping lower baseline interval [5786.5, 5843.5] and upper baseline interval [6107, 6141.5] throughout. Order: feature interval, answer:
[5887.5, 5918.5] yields 0.17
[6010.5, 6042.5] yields 0.01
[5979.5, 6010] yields 0.02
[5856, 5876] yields 0.05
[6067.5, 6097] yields -0.01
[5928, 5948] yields 0.01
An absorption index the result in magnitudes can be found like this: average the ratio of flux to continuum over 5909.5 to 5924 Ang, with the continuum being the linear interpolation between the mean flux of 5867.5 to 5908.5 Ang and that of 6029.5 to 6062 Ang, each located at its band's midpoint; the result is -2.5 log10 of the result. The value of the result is -0.08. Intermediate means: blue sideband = 2.87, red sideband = 3.31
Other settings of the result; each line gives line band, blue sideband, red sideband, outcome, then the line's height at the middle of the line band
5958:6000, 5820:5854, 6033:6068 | 0.04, 3.34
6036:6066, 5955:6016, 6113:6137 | -0.03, 3.23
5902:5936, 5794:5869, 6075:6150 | 0.06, 3.32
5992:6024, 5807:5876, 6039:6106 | 0.03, 3.3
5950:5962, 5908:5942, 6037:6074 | 0.01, 3.22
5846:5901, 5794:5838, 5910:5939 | 0.09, 3.28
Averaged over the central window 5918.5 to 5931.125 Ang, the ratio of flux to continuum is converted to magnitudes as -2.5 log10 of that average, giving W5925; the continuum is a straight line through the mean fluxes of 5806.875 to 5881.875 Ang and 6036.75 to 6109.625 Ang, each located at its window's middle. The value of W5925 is 0.02 mag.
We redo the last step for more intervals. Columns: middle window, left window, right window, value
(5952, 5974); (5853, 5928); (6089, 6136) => -0.038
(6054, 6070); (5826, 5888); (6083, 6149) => -0.026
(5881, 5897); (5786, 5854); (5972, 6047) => 0.246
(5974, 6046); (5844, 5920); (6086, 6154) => -0.028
